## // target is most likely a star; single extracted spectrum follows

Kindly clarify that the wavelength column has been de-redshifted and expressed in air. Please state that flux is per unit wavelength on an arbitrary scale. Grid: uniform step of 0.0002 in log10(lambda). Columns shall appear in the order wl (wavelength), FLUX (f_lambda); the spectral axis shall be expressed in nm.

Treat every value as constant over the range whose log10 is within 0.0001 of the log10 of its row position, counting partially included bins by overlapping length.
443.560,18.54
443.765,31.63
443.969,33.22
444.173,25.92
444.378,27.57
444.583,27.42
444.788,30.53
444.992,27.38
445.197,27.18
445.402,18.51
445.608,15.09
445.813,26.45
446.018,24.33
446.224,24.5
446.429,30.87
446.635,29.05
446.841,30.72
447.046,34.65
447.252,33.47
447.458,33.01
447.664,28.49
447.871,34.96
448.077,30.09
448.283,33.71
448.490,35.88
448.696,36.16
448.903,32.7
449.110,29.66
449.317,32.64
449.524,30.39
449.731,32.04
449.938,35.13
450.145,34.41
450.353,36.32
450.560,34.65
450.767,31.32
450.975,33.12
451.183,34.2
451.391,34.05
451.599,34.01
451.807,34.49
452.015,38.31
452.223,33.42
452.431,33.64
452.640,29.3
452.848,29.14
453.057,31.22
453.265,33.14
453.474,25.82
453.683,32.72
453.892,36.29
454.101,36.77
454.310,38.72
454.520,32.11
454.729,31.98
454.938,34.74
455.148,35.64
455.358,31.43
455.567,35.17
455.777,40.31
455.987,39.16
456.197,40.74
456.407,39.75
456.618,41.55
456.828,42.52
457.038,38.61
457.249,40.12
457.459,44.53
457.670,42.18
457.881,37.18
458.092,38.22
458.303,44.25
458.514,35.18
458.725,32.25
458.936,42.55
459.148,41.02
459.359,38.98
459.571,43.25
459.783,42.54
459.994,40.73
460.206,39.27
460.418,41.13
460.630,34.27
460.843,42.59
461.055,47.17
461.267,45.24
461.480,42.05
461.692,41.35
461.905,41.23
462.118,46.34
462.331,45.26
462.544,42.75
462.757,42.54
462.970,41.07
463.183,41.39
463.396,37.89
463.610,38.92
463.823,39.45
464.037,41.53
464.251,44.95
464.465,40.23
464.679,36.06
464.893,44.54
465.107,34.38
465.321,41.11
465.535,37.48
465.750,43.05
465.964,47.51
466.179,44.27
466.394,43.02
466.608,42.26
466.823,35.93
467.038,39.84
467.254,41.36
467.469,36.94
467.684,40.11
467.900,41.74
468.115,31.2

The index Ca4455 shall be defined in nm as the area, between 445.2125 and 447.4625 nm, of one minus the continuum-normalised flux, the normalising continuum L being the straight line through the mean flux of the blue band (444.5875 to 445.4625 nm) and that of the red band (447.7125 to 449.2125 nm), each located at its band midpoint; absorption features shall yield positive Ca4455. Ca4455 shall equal 0.16 nm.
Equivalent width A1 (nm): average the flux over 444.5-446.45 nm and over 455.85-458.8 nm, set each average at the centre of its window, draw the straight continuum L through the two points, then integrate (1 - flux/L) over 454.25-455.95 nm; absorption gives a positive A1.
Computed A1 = 0.09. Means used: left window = 25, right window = 39.8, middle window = 35.1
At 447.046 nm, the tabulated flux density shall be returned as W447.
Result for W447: 34.65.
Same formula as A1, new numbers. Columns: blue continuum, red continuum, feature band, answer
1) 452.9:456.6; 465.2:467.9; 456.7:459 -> -0.194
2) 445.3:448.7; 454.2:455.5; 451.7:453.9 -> 0.034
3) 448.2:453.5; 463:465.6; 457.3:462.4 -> -0.472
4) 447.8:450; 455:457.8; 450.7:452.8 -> 0.110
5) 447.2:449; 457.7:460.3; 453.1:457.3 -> 0.136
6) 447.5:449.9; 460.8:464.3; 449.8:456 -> 0.270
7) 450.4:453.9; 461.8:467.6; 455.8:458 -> -0.283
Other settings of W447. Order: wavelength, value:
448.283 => 33.71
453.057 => 31.22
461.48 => 42.05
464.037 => 41.53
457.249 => 40.12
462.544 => 42.75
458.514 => 35.18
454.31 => 38.72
